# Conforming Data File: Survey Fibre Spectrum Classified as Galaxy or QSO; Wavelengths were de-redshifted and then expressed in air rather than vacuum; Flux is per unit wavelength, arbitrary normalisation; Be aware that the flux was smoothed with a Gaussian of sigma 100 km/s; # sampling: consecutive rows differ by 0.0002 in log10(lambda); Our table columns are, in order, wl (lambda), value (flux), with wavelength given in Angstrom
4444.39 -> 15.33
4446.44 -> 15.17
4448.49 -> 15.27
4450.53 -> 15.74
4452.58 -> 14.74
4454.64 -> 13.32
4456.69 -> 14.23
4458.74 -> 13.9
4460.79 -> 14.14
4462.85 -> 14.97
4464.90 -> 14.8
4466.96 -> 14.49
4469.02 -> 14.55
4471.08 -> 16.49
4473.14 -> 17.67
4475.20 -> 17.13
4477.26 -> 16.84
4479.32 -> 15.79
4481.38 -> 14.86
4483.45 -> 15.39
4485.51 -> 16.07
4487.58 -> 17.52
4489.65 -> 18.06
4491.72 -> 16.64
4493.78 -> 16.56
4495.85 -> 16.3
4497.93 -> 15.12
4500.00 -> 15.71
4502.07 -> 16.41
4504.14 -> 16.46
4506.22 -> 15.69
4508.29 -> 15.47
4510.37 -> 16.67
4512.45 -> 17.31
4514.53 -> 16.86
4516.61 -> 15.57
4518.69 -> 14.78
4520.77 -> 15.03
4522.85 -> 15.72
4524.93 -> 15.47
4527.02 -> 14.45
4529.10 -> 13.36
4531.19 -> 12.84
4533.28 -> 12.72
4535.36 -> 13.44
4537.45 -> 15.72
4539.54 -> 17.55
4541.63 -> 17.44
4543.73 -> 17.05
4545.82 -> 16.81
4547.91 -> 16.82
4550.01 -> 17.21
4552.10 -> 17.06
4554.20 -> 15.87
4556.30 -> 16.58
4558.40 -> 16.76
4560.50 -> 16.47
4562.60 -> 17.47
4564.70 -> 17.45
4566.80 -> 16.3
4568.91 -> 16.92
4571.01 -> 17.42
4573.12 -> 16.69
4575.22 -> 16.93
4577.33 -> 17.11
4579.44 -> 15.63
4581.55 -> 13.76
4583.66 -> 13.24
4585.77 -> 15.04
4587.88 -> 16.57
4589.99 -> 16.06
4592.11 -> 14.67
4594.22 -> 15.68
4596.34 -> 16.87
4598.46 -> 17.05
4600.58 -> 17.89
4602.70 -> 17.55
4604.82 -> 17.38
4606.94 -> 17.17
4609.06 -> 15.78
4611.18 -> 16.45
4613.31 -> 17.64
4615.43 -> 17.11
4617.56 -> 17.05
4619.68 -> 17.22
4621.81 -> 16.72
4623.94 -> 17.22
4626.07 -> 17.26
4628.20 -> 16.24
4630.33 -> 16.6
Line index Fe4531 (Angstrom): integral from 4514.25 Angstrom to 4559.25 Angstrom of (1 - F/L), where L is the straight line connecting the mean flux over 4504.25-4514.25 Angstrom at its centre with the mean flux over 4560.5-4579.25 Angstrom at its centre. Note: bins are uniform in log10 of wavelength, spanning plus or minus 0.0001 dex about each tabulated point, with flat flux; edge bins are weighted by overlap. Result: 2.6 Angstrom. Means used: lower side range 16.3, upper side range 16.9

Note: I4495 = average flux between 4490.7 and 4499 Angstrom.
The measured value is 16.2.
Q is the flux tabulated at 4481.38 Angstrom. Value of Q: 14.86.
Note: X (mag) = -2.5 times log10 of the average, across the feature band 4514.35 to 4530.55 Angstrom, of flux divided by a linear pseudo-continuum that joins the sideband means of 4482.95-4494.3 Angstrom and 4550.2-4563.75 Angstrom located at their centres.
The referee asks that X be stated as 0.120 mag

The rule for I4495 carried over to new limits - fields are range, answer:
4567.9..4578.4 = 17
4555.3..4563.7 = 16.8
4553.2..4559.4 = 16.4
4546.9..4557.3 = 16.7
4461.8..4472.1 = 15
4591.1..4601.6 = 16.4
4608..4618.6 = 16.8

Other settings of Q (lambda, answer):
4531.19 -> 12.84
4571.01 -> 17.42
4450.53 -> 15.74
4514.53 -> 16.86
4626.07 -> 17.26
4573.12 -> 16.69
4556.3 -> 16.58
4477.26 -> 16.84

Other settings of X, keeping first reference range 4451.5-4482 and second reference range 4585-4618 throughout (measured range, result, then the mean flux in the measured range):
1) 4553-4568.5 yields -0.03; 16.7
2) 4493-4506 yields -0.03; 16.1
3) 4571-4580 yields -0.03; 16.7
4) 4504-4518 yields -0.04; 16.2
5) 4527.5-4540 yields 0.13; 14.1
